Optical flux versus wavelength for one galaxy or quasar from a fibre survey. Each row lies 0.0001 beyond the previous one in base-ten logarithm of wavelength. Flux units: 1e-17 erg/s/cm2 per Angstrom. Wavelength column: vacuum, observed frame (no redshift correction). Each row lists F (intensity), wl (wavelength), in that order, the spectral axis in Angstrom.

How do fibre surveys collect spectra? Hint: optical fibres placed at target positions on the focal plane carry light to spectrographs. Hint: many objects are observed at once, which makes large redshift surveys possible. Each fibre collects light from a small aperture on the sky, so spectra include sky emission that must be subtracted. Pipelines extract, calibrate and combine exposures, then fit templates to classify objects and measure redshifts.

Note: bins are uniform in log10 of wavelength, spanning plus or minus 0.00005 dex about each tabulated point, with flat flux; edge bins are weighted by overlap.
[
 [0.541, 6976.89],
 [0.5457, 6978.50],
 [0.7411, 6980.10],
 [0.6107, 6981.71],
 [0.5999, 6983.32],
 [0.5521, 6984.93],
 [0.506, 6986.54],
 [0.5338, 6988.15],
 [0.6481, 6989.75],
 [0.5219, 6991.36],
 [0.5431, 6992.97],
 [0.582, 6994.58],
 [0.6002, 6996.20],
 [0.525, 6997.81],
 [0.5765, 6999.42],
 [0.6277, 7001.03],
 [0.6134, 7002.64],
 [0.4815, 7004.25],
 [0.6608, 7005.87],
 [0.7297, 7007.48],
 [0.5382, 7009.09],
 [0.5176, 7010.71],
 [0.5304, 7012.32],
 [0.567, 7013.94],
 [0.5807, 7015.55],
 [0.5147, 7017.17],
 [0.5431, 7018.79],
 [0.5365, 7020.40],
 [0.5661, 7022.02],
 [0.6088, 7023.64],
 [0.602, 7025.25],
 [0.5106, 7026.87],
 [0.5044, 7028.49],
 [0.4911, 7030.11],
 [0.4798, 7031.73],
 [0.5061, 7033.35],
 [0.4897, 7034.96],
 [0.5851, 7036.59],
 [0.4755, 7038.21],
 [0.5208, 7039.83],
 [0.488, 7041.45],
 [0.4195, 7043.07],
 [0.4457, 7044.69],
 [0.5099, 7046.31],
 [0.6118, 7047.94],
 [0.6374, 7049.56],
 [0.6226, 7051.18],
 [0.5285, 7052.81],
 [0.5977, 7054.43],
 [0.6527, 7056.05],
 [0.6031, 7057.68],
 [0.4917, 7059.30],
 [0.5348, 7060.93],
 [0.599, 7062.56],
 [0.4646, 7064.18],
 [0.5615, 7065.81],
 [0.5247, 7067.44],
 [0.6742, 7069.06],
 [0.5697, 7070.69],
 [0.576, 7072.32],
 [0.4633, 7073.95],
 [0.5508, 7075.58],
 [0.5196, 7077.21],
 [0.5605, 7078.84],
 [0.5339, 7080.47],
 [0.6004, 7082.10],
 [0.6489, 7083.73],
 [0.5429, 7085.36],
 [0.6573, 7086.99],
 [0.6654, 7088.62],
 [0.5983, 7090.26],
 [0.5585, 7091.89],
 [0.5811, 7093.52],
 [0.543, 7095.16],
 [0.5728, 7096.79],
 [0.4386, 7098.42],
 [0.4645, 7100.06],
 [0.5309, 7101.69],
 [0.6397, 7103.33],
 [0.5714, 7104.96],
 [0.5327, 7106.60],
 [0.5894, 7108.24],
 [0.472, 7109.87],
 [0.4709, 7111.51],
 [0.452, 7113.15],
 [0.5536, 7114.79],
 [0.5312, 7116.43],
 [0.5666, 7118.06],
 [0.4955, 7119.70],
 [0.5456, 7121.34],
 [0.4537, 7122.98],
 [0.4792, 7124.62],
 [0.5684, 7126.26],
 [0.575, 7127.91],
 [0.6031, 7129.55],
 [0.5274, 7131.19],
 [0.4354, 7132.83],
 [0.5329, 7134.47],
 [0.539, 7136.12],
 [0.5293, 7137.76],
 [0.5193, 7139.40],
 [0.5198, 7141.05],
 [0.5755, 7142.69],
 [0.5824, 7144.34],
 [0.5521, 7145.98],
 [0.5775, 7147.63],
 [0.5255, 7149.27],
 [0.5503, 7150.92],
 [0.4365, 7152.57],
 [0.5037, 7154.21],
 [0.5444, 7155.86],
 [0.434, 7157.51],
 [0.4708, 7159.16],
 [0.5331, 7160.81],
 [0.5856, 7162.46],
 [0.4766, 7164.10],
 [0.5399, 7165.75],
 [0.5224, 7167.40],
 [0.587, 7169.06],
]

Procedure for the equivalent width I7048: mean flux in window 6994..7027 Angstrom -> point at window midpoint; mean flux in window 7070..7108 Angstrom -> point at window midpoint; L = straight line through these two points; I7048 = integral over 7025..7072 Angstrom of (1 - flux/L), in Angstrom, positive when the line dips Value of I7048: 2.2 Angstrom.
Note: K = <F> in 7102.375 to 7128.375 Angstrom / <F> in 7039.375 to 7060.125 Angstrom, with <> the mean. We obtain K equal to 0.97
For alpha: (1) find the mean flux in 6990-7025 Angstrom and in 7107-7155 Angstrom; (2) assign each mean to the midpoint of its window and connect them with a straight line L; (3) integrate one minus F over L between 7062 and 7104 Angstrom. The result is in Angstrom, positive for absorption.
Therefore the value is -1.4 Angstrom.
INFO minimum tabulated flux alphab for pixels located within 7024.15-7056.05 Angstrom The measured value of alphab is 0.4195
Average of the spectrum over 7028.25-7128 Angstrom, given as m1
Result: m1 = 0.543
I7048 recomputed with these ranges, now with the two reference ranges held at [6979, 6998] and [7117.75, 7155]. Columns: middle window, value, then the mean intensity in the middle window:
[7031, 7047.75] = 2.0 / 0.496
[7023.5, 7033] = 0.7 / 0.526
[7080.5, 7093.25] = -1.3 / 0.605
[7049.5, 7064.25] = -0.5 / 0.576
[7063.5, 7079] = 0.2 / 0.546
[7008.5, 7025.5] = 0.5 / 0.554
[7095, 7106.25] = 0.1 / 0.537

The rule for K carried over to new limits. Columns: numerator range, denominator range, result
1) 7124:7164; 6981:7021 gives 0.93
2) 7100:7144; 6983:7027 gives 0.93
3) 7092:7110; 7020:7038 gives 1.02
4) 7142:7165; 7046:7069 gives 0.92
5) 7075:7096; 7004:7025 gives 1.02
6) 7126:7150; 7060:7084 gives 0.98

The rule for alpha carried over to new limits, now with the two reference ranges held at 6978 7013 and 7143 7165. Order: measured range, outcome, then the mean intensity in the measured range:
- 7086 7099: -0.8 Angstrom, 0.579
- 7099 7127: 0.7 Angstrom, 0.524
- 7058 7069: 0.3 Angstrom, 0.543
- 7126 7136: -0.1 Angstrom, 0.538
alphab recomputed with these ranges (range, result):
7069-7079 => 0.4633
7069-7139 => 0.4354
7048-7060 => 0.4917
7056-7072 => 0.4646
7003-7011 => 0.4815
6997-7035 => 0.4798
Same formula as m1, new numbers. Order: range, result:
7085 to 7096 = 0.594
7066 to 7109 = 0.566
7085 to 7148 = 0.542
